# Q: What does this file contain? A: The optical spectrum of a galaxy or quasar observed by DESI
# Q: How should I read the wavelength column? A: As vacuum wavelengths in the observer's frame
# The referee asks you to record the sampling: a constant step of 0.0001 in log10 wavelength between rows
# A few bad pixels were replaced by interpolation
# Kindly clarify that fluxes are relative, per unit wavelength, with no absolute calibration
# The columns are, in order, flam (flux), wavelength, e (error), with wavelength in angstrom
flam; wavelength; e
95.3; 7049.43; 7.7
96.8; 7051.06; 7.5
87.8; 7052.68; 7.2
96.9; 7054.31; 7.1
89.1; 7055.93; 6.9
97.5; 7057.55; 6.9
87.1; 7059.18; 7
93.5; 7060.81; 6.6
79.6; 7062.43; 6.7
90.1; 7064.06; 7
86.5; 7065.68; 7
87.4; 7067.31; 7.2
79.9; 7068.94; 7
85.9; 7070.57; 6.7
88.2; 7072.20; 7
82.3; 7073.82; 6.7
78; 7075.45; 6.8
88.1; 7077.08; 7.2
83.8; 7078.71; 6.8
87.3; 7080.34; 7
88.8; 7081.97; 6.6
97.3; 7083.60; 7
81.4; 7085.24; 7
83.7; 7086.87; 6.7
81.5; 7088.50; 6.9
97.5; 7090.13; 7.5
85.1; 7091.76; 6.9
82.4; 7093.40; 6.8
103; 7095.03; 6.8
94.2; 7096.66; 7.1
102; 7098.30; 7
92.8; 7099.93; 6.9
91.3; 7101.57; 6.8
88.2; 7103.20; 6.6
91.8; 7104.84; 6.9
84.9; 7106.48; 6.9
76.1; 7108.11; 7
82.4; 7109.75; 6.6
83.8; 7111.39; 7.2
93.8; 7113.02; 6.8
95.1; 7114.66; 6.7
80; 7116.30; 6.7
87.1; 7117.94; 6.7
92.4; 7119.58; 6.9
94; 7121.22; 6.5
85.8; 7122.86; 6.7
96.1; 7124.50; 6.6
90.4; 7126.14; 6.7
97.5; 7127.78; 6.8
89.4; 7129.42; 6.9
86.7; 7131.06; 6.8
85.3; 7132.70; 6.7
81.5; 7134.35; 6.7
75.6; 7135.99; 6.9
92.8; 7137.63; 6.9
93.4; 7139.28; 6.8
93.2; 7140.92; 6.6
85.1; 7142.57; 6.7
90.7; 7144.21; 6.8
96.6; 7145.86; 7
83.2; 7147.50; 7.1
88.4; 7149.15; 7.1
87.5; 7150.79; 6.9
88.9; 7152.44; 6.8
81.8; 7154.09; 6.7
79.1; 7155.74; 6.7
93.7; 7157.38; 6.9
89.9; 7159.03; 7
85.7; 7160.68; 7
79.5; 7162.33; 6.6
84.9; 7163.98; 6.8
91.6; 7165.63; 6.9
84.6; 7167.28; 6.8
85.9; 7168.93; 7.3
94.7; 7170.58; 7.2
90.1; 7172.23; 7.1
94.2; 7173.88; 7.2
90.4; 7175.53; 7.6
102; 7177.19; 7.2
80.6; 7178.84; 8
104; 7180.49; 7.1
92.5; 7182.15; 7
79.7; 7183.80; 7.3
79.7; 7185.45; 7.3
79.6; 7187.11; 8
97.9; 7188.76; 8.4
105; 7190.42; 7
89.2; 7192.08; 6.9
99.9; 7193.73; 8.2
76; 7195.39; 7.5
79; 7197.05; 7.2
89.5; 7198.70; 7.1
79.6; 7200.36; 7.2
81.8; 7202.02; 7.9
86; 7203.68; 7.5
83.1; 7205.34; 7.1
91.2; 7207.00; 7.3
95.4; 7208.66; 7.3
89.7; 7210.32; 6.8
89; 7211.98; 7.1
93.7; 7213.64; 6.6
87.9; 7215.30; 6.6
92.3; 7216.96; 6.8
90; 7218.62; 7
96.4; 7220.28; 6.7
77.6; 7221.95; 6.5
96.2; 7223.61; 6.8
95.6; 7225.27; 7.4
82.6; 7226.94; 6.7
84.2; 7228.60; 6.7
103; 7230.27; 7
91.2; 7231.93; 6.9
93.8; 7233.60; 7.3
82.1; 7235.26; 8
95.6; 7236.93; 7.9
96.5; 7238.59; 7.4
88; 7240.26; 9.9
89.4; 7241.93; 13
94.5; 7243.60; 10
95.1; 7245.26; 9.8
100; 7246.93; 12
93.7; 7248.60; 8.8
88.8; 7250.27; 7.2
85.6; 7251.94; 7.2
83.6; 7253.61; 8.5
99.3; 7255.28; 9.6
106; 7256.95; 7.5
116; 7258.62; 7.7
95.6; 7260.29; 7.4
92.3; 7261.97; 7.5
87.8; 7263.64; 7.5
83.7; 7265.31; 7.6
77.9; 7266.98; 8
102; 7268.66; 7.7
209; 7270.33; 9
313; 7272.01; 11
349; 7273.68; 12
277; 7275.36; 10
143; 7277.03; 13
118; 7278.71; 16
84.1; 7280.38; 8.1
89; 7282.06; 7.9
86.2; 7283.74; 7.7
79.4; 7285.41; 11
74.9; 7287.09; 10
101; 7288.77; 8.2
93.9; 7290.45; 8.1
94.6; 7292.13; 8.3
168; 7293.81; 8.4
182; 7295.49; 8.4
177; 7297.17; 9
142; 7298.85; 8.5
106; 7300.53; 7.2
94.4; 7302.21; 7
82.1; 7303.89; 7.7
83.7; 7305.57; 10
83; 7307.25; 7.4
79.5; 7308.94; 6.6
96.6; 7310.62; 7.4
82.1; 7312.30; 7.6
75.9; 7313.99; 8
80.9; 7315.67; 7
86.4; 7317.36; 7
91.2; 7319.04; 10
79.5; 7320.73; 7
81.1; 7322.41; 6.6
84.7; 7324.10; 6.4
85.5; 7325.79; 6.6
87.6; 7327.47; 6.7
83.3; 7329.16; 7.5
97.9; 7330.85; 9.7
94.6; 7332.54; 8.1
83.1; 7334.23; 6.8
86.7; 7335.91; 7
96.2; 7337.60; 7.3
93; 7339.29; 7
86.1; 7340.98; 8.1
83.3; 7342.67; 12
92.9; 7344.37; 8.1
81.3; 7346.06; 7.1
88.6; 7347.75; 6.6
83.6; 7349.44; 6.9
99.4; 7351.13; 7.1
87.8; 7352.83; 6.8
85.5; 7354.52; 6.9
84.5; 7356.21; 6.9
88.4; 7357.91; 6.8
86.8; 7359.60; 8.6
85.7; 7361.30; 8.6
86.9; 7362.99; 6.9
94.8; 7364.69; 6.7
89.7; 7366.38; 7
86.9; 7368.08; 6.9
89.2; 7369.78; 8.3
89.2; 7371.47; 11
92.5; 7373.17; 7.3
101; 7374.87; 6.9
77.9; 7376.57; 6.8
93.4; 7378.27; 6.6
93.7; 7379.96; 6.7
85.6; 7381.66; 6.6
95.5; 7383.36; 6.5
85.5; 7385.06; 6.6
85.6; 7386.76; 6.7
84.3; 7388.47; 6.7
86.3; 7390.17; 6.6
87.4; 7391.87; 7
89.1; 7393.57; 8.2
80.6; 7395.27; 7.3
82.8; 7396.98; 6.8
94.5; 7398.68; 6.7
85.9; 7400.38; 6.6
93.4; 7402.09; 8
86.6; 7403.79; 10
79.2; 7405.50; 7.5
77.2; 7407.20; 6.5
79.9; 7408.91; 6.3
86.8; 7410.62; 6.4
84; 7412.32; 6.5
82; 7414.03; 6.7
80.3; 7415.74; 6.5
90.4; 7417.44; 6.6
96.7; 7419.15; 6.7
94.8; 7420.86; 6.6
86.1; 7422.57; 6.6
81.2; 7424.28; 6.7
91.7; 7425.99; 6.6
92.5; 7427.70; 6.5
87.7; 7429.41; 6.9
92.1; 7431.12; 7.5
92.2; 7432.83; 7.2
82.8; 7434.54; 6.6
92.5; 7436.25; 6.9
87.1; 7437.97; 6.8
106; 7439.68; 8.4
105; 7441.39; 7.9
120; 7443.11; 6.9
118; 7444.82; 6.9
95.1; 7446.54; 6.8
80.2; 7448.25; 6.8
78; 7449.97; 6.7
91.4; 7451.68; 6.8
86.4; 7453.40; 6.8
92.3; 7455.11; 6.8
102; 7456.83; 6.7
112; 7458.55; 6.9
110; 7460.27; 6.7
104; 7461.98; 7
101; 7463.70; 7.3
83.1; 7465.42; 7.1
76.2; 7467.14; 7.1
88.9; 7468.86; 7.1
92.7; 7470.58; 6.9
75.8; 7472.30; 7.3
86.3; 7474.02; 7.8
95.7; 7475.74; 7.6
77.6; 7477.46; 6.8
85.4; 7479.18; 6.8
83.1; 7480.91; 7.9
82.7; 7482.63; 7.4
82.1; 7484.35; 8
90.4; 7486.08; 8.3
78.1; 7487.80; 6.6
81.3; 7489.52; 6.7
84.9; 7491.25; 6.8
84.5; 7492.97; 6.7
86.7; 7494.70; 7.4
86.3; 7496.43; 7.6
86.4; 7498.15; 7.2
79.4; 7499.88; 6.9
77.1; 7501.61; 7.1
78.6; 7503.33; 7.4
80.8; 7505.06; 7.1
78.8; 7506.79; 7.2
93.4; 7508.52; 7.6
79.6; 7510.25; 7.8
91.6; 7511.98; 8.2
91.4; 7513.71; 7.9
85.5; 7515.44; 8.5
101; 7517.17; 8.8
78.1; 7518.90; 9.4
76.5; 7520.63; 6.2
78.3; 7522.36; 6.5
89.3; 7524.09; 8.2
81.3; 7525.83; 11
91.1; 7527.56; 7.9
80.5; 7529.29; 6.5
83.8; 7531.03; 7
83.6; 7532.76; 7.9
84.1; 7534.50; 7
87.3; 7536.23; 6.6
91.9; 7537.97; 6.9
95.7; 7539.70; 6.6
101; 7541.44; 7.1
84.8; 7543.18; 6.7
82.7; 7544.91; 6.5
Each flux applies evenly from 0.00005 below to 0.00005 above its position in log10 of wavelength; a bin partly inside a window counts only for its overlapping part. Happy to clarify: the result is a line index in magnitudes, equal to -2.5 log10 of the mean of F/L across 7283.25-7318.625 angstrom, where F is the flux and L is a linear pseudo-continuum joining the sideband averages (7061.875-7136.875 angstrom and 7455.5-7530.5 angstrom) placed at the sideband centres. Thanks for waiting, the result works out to -0.17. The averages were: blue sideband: 87.8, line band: 102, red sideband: 86.7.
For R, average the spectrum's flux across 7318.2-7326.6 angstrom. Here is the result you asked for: 84.4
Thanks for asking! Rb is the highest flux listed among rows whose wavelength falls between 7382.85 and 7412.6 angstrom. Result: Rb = 95.5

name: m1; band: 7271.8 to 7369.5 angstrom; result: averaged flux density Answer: 105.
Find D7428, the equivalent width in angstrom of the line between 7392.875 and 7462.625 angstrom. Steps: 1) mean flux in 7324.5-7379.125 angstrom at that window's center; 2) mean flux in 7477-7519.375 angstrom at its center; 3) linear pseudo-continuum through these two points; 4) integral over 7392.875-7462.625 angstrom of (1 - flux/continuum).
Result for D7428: -4.05 angstrom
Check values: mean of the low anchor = 88.8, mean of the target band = 91.5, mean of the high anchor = 84.3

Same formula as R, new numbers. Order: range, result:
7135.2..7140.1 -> 87.3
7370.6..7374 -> 91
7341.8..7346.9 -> 85.7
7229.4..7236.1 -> 92.4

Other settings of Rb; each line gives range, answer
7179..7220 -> 105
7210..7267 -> 116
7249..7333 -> 349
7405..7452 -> 120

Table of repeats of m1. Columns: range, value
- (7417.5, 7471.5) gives 94.1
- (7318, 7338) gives 87.4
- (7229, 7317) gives 113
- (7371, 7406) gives 88.2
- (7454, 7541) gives 87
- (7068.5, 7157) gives 88.1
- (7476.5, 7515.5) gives 83.7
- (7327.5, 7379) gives 89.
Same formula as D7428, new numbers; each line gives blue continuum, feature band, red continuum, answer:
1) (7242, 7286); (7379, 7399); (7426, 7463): 3.4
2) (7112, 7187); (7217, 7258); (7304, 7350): -2.2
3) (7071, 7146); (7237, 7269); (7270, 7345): 4.0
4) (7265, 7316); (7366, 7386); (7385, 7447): 2.3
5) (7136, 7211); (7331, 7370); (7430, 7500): 0.5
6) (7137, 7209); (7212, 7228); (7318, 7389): -0.3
